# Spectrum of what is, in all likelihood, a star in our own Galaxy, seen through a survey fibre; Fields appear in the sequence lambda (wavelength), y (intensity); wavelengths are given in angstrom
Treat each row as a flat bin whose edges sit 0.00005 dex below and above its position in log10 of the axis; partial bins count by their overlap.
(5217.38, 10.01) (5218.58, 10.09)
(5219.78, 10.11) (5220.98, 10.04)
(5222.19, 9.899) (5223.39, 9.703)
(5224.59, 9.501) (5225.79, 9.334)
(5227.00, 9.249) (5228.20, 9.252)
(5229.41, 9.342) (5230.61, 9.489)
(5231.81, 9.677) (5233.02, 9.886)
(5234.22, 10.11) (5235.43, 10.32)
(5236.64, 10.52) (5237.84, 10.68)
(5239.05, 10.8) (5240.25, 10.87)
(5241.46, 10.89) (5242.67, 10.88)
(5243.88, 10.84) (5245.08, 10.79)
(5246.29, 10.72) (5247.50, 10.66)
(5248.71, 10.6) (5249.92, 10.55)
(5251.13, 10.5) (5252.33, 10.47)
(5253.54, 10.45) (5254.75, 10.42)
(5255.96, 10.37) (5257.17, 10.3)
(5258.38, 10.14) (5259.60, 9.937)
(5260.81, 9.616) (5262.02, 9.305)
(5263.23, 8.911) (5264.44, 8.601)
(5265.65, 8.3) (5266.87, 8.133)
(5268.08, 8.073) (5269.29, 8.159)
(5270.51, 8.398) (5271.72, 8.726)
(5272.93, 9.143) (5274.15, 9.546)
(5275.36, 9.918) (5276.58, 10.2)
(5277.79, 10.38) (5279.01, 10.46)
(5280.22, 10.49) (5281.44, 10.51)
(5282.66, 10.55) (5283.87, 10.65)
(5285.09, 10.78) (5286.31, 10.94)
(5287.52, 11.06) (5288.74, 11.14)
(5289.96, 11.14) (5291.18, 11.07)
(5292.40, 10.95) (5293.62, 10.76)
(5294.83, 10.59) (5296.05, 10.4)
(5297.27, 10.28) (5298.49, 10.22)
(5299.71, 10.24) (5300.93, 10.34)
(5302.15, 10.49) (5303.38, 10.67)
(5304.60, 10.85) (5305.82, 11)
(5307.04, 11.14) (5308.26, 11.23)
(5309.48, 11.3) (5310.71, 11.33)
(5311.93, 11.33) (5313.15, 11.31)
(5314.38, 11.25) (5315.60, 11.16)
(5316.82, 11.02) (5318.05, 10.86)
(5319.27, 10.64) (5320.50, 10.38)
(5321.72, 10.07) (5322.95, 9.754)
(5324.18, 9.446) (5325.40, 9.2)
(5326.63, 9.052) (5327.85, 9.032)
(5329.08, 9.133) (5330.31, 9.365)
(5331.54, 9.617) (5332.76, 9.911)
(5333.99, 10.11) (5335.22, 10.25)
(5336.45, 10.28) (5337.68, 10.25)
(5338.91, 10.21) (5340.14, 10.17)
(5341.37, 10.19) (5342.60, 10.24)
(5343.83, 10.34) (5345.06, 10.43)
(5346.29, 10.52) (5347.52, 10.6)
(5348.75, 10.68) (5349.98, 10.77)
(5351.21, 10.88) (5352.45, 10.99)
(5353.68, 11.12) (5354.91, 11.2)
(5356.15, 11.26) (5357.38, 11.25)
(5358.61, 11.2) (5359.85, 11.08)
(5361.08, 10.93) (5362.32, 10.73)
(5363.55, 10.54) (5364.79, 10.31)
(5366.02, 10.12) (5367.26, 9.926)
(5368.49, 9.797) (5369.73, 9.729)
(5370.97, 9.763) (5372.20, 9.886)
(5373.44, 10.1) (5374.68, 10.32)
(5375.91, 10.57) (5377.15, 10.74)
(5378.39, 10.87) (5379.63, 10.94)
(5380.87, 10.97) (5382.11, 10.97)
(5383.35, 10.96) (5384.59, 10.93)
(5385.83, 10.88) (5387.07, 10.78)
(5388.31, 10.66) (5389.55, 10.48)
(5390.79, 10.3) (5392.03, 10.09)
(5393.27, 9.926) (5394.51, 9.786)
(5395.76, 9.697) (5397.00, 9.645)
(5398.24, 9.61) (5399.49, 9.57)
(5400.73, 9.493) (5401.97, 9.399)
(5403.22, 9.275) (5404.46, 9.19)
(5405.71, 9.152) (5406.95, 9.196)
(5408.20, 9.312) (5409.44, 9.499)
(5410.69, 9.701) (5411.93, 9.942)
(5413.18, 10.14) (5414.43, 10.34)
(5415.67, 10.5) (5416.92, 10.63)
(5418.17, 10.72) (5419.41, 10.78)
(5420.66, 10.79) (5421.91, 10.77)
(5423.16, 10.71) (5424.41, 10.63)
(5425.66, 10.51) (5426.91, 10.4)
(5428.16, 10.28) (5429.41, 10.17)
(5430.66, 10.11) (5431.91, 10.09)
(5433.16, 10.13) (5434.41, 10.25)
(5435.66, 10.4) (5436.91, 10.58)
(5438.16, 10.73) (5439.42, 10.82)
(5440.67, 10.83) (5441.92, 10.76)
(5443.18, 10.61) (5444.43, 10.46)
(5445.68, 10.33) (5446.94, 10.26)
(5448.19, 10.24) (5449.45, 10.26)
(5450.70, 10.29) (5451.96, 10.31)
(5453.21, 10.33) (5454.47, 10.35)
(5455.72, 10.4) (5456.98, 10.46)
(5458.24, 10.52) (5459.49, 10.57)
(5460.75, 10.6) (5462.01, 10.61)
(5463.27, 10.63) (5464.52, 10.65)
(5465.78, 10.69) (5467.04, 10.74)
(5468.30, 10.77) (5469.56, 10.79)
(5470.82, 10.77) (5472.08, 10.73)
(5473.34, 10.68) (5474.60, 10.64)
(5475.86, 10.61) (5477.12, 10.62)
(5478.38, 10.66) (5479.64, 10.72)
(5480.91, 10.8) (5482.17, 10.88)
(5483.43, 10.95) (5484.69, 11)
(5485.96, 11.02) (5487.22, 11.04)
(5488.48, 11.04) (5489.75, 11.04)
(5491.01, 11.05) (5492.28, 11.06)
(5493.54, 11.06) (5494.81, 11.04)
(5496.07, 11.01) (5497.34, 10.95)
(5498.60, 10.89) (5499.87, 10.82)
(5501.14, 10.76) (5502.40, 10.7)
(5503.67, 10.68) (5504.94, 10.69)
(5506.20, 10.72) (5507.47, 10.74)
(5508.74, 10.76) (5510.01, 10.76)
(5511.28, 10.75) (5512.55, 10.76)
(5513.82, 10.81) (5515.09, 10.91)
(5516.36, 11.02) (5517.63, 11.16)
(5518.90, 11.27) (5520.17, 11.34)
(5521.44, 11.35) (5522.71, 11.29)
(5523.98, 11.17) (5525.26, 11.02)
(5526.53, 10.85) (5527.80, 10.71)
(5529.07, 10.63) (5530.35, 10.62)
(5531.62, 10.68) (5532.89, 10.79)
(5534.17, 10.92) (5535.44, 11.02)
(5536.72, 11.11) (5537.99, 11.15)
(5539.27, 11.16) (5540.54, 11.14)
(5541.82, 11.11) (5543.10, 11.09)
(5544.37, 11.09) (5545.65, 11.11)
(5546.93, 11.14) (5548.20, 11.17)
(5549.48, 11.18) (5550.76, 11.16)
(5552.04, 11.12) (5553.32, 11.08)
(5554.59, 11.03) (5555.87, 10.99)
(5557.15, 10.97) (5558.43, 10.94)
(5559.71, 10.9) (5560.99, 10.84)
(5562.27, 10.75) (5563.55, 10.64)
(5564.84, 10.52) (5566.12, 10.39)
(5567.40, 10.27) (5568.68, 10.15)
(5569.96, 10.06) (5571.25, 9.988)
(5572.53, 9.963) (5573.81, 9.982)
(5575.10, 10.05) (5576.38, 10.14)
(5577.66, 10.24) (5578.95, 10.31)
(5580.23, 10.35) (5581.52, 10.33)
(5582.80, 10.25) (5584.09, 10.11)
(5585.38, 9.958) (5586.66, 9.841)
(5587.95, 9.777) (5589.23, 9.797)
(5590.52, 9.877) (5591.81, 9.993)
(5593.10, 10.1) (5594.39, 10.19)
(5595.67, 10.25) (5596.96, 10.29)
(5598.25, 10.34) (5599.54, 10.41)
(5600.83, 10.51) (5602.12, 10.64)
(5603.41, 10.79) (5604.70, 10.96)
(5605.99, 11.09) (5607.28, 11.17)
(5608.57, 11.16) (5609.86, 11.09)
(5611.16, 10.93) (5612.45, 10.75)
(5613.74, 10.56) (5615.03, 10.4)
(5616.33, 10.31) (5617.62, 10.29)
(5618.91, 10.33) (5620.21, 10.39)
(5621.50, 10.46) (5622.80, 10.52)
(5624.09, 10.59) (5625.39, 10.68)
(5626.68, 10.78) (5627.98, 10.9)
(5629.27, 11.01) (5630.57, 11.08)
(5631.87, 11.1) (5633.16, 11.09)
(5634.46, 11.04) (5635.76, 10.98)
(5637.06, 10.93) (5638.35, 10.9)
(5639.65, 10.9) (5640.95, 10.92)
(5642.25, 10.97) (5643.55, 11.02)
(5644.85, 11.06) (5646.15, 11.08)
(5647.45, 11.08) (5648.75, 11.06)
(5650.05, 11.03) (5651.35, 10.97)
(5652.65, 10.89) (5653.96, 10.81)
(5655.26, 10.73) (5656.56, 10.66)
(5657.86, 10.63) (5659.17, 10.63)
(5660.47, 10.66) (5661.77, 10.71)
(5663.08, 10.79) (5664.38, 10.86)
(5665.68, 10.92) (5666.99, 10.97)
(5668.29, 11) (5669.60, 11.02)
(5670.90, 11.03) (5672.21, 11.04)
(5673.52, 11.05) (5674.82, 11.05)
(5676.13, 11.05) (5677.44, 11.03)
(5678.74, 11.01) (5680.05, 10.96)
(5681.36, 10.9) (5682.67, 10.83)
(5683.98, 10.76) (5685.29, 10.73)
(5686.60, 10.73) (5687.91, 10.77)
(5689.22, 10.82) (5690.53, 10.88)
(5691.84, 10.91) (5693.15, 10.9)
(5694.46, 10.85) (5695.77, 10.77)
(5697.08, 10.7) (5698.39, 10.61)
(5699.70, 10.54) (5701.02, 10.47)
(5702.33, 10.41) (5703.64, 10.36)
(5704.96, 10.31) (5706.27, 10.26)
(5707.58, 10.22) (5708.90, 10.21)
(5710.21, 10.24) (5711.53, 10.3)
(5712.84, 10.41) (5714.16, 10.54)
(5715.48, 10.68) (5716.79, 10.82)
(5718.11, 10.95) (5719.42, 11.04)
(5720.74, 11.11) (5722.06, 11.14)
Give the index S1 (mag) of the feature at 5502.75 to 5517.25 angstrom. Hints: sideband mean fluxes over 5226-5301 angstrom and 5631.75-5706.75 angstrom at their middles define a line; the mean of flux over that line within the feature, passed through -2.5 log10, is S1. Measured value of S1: -0.02 mag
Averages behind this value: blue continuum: 10.1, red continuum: 10.8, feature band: 10.8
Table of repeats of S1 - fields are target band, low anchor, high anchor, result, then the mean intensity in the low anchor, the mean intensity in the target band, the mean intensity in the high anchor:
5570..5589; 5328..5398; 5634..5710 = 0.063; 10.4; 10.1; 10.8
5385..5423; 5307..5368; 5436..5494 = 0.058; 10.5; 10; 10.7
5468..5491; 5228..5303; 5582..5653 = -0.039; 10.1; 10.8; 10.6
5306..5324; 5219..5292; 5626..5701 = -0.075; 10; 10.9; 10.9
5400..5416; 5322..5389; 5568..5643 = 0.085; 10.4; 9.61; 10.5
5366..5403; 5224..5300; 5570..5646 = 0.002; 10.1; 10.2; 10.5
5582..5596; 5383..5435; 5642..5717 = 0.057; 10.1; 10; 10.8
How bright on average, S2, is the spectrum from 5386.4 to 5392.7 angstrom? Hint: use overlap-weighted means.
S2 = 10.5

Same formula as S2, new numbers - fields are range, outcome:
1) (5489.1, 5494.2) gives 11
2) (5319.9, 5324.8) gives 9.91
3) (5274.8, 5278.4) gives 10.2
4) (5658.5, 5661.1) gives 10.6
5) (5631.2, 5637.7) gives 11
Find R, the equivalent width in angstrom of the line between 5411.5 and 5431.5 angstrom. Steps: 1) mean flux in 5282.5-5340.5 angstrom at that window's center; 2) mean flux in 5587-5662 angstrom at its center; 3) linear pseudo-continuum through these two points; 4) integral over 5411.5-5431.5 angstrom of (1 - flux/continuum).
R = 0.2 angstrom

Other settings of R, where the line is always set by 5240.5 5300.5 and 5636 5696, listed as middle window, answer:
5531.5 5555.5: -0.9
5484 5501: -0.7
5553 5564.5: -0.2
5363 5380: 0.1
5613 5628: 0.4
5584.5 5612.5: 0.8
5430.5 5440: 0.0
